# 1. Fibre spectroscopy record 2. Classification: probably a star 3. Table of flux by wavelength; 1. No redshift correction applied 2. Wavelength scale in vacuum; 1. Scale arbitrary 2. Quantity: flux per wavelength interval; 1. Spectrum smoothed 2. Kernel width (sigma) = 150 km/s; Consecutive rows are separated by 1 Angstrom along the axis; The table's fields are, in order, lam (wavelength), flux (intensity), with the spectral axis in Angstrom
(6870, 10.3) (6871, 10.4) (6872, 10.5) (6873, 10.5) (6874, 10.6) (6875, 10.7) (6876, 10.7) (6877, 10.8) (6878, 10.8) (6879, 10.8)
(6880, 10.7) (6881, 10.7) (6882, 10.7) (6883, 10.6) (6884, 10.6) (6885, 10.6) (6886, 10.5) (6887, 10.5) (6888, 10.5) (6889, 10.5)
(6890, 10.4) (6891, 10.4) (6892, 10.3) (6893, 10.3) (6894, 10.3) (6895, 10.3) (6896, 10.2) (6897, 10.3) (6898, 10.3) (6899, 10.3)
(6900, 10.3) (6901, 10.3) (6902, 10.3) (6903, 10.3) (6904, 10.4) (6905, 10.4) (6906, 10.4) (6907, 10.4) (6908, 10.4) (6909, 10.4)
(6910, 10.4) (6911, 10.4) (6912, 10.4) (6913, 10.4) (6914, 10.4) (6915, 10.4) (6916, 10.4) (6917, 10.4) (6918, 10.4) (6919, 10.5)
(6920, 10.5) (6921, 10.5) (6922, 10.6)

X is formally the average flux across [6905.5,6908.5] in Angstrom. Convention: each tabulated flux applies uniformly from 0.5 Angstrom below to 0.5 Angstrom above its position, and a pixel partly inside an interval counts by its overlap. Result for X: 10.4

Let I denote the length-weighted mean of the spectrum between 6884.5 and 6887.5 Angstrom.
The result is 10.5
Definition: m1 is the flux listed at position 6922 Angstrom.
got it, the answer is 10.6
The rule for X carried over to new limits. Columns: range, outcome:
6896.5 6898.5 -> 10.3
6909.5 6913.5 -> 10.4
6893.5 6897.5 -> 10.3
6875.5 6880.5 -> 10.8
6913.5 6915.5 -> 10.4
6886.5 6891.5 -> 10.5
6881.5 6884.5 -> 10.6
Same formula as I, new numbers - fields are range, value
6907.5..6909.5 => 10.4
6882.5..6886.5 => 10.6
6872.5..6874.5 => 10.6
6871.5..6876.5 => 10.6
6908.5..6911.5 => 10.4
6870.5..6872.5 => 10.4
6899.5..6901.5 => 10.3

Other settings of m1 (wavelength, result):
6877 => 10.8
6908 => 10.4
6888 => 10.5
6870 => 10.3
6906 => 10.4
